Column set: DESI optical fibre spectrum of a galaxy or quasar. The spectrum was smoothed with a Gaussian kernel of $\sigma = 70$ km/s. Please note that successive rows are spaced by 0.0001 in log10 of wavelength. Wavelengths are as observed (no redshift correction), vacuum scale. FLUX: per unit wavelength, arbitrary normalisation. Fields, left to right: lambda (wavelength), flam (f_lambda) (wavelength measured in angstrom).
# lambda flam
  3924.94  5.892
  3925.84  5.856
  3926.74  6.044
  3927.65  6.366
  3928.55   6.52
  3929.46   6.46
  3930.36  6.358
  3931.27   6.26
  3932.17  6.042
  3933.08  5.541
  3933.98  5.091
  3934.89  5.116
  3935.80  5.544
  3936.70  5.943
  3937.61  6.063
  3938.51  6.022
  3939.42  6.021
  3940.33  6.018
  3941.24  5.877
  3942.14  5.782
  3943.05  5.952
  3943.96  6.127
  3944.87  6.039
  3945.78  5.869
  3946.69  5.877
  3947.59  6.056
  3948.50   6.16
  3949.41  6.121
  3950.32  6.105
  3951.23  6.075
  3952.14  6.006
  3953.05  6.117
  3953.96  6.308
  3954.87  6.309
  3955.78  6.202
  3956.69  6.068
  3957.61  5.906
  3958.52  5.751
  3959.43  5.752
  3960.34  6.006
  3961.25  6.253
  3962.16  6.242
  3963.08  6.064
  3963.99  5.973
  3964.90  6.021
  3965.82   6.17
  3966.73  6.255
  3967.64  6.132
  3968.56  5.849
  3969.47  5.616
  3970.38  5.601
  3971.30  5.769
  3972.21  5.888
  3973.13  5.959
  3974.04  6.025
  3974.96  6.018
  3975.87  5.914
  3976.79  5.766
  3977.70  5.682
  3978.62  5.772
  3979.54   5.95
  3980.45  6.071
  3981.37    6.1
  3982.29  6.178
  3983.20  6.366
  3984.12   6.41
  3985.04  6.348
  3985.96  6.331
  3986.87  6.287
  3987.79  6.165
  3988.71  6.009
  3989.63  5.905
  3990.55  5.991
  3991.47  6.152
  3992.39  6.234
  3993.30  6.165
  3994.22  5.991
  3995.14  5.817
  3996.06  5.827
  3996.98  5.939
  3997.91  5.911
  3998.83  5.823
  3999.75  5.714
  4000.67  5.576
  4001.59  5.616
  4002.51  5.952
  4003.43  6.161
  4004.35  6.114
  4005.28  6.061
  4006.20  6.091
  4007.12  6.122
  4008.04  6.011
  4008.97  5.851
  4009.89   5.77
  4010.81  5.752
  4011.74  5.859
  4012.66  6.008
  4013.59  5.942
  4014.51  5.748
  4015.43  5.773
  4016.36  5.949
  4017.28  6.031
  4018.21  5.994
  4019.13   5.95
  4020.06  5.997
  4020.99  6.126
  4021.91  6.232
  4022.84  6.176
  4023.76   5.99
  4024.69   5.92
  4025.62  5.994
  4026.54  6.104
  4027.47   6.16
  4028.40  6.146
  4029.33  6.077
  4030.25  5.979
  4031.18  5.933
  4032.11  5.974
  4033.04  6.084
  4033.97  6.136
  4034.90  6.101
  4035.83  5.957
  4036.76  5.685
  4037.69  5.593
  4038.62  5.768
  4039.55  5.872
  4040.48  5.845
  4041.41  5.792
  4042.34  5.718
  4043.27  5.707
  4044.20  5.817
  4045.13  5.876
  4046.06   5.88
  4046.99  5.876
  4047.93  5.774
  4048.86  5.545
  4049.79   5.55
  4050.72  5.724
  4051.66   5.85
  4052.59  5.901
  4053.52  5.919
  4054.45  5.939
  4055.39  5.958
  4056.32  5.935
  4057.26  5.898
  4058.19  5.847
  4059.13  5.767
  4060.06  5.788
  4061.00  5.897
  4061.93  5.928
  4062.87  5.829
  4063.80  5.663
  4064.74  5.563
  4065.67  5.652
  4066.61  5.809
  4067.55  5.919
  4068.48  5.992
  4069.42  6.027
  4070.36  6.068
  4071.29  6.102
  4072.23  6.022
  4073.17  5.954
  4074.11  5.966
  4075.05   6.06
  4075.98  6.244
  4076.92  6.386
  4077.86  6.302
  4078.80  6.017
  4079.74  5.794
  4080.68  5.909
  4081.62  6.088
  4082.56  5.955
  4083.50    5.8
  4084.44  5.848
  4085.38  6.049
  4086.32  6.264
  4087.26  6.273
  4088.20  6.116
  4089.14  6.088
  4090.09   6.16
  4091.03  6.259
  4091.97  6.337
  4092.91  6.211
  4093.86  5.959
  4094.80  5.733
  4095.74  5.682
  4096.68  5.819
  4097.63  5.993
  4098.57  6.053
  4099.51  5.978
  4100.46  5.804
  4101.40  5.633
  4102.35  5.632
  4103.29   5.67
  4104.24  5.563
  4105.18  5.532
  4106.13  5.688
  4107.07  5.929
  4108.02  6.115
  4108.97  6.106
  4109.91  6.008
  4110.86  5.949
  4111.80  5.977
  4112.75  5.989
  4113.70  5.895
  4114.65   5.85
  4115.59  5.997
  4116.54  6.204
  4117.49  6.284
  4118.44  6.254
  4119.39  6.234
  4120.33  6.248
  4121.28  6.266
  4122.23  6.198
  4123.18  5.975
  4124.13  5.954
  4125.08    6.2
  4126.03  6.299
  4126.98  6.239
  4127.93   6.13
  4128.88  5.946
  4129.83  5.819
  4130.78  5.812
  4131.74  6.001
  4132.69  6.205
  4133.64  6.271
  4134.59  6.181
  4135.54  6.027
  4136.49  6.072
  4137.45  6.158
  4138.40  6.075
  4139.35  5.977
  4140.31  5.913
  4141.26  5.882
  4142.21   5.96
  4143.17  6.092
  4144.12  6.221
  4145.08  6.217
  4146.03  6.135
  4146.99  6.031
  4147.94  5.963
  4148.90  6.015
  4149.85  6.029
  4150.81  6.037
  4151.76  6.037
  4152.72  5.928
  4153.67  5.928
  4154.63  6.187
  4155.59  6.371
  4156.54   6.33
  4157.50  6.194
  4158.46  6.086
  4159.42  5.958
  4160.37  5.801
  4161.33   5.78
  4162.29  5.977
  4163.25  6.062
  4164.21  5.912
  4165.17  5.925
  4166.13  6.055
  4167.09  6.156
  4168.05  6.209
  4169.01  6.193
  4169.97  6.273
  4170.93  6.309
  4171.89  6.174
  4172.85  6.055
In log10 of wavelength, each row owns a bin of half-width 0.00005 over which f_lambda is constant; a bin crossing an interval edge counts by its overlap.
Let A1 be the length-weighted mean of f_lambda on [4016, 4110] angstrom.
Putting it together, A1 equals 5.93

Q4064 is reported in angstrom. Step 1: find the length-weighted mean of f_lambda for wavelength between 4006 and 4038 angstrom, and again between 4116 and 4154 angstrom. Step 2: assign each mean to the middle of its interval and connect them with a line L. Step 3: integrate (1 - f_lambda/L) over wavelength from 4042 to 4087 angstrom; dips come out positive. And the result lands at 0.8 angstrom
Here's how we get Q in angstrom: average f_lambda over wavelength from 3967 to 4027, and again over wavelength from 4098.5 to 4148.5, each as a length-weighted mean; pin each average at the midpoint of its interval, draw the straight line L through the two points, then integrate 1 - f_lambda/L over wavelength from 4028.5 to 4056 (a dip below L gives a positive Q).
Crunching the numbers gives 0.6 angstrom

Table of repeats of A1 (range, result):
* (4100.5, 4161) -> 6.03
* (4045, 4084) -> 5.9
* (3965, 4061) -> 5.94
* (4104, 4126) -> 6.03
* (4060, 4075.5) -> 5.9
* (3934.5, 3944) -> 5.85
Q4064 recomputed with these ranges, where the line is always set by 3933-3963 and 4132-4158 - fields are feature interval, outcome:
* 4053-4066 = 0.4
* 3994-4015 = 0.3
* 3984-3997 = -0.3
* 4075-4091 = -0.1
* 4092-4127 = 0.5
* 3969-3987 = -0.1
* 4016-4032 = -0.1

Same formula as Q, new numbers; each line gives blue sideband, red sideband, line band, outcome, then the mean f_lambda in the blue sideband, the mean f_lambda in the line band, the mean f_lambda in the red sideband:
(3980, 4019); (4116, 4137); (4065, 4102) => 0.5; 6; 6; 6.13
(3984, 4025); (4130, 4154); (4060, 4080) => 0.2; 5.99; 5.96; 6.04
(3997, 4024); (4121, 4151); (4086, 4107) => 0.4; 5.94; 5.93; 6.07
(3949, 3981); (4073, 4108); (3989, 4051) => 0.6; 5.99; 5.92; 5.97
